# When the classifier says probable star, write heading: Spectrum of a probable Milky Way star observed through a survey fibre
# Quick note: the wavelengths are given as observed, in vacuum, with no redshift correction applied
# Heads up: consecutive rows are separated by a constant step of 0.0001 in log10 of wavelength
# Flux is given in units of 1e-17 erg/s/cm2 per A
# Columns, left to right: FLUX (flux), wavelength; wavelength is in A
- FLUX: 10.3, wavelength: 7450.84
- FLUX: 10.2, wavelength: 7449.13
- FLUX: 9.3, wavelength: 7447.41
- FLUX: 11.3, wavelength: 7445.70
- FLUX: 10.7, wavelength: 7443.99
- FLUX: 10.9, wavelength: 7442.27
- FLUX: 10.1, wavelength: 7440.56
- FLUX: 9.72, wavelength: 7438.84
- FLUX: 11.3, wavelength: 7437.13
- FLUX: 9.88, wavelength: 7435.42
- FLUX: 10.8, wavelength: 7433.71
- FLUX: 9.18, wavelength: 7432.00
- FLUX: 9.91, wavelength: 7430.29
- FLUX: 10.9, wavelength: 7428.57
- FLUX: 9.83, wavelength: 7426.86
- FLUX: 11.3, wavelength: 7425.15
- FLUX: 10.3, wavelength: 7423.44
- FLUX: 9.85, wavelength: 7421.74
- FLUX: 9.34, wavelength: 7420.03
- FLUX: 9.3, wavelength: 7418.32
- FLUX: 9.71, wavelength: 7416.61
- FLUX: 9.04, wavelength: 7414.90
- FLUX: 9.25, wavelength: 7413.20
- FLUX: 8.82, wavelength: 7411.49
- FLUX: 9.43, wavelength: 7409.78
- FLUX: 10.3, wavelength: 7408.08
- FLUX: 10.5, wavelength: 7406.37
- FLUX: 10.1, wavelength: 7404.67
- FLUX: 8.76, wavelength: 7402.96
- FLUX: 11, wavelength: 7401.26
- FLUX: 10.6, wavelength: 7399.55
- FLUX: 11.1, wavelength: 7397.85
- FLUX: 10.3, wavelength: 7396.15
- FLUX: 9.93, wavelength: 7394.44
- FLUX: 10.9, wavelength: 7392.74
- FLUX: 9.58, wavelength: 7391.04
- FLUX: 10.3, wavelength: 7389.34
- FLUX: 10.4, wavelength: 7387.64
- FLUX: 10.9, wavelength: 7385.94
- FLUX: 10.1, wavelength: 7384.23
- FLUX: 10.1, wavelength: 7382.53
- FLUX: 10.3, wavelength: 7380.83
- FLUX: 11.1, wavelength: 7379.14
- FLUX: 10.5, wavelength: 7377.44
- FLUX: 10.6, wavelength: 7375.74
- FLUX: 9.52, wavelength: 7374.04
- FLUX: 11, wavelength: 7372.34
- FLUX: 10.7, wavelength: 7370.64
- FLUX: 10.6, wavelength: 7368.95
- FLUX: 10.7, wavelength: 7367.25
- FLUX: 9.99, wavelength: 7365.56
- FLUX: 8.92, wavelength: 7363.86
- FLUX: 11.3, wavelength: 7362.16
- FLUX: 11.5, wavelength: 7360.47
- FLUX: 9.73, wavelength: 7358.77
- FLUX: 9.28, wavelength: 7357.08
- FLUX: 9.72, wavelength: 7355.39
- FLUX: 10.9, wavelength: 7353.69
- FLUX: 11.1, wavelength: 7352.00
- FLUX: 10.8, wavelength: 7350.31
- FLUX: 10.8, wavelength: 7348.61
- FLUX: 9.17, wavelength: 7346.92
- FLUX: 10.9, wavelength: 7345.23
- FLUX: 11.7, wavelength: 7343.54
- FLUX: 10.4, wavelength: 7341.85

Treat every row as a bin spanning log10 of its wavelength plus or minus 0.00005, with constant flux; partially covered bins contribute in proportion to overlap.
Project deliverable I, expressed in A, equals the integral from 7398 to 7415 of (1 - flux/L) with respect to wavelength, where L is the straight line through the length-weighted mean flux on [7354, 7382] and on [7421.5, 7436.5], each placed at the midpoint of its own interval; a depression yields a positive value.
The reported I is 0.7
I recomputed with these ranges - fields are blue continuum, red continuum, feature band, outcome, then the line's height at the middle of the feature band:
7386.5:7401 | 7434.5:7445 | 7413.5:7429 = 0.8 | 10.4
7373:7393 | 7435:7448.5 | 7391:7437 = 1.6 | 10.4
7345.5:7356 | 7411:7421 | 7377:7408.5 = -2.2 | 9.69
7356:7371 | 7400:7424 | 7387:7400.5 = -0.6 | 9.92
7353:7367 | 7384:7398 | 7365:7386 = -0.4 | 10.3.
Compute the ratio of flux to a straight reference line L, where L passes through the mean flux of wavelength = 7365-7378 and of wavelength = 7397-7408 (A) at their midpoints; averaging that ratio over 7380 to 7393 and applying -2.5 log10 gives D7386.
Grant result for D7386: 0.01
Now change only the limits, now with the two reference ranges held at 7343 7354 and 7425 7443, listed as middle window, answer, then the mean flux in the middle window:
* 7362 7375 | 0.036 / 10.3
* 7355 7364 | 0.051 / 10.2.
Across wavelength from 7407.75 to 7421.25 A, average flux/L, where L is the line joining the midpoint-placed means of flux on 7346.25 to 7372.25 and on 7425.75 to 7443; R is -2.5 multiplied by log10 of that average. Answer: 0.101 mag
